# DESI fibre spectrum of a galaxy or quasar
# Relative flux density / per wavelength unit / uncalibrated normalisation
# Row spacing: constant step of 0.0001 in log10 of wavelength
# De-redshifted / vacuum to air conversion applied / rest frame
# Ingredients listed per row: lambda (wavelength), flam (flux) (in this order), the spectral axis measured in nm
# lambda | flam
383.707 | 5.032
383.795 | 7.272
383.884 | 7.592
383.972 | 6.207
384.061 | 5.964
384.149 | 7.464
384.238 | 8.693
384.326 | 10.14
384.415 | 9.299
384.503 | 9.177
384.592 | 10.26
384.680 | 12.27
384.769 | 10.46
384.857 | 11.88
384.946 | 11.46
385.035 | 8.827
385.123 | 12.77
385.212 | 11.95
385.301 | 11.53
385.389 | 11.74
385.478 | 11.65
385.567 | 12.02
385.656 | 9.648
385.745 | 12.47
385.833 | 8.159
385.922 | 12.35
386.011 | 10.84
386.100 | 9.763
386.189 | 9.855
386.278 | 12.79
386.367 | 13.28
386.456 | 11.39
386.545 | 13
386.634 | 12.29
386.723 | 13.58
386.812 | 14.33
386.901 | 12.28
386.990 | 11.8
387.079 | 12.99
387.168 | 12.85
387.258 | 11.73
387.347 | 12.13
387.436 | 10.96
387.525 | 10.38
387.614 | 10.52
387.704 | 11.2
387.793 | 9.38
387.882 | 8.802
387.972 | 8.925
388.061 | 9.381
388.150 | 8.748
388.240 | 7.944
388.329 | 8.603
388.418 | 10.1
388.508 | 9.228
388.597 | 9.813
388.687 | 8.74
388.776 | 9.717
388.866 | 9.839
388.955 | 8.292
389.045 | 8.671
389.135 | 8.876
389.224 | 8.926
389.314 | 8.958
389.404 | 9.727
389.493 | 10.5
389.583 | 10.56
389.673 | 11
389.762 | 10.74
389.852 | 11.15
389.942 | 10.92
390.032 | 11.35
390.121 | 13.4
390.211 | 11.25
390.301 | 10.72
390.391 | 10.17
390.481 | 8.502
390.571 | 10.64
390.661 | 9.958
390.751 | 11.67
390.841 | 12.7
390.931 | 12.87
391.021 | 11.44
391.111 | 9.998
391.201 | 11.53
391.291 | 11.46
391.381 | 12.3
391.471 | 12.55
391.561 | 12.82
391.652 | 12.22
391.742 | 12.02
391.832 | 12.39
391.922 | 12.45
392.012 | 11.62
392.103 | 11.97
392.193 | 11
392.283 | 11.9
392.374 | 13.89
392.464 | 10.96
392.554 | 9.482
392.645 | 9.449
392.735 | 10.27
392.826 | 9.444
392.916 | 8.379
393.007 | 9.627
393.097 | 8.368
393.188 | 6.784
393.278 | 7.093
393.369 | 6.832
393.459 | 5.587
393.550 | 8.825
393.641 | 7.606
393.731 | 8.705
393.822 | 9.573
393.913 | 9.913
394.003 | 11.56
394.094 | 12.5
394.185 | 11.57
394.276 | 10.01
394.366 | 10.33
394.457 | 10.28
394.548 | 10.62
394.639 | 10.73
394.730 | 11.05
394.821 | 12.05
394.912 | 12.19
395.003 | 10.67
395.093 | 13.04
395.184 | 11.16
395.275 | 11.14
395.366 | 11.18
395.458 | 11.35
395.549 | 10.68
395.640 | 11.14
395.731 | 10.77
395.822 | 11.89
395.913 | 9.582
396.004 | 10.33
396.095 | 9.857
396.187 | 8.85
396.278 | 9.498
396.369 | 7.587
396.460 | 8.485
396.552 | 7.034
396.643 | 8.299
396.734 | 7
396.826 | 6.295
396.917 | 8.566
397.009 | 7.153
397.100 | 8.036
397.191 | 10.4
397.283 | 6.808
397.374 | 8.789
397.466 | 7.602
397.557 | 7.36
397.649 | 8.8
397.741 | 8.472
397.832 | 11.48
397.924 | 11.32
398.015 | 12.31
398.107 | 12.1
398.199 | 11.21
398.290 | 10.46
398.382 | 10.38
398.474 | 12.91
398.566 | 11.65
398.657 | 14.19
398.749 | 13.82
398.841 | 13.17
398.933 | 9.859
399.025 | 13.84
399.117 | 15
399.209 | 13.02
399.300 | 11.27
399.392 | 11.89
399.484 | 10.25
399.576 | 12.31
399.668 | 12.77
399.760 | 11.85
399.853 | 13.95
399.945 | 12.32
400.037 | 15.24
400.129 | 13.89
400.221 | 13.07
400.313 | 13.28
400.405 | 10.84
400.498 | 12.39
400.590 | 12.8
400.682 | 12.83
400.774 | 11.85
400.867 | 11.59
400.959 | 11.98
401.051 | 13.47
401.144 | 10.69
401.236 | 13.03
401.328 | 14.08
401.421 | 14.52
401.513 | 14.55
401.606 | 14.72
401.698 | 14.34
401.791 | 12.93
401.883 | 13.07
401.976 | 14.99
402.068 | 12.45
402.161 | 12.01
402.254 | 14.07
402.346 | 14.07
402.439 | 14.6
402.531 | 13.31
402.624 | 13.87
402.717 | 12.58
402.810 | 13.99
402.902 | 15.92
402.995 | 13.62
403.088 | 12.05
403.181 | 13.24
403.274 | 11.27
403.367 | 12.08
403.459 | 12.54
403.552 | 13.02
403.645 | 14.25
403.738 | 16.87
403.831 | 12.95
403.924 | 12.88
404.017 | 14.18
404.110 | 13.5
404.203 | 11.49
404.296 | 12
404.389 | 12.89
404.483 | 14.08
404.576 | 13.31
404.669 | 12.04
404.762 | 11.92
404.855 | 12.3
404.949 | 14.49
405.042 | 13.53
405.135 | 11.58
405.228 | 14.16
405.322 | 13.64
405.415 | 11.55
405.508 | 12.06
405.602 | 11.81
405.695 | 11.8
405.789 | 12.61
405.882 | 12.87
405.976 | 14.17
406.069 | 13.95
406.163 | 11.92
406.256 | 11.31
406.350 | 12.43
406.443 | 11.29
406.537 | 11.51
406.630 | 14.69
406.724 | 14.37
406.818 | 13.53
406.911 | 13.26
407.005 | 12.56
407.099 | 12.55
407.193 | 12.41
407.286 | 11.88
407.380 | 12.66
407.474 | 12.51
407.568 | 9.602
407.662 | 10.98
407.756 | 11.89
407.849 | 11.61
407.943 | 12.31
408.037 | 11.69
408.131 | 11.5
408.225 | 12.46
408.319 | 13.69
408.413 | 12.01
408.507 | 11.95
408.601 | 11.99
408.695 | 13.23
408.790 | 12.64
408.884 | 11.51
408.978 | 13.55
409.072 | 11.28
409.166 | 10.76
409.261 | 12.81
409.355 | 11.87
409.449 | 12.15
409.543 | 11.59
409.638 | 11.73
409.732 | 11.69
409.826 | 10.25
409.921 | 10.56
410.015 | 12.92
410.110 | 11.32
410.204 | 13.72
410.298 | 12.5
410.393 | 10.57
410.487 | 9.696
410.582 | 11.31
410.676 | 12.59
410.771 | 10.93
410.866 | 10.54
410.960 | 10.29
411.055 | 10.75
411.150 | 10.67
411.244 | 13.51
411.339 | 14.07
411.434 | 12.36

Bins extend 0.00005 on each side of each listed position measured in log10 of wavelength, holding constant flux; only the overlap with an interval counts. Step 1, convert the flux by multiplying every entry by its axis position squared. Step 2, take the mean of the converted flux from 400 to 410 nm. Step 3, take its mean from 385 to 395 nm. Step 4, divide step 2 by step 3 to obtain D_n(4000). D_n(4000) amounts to 1.29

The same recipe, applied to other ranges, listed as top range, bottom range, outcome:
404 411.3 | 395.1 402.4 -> 1.12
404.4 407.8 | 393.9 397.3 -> 1.33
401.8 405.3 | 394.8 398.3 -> 1.41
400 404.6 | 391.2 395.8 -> 1.31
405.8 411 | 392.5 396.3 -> 1.29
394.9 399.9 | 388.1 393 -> 1.03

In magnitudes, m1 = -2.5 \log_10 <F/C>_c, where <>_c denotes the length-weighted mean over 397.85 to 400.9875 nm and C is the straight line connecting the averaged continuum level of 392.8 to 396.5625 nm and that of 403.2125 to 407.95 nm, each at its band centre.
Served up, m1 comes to -0.12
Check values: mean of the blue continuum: 9.88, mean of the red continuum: 12.7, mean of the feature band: 12.4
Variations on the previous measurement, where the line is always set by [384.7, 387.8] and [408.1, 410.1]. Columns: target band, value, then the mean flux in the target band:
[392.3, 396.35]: 0.16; 10.1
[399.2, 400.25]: -0.07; 12.6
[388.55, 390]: 0.19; 9.79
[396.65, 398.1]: 0.32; 8.77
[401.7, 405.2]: -0.12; 13.3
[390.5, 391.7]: 0.00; 11.6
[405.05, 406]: -0.06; 12.6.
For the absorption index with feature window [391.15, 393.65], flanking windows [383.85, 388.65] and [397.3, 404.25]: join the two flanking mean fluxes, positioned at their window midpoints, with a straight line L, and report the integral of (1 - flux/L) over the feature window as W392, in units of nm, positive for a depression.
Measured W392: 0.24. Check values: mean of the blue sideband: 10.6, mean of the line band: 10.3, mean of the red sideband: 12.6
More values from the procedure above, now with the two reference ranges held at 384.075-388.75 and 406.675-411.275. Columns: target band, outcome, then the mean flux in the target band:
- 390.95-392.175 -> -0.097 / 11.9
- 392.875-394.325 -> 0.286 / 8.94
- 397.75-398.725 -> -0.030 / 11.7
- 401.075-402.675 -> -0.283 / 13.6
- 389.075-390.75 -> 0.080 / 10.4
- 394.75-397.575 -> 0.431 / 9.54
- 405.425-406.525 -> -0.053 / 12.3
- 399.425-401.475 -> -0.214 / 12.7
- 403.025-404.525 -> -0.184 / 13.1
